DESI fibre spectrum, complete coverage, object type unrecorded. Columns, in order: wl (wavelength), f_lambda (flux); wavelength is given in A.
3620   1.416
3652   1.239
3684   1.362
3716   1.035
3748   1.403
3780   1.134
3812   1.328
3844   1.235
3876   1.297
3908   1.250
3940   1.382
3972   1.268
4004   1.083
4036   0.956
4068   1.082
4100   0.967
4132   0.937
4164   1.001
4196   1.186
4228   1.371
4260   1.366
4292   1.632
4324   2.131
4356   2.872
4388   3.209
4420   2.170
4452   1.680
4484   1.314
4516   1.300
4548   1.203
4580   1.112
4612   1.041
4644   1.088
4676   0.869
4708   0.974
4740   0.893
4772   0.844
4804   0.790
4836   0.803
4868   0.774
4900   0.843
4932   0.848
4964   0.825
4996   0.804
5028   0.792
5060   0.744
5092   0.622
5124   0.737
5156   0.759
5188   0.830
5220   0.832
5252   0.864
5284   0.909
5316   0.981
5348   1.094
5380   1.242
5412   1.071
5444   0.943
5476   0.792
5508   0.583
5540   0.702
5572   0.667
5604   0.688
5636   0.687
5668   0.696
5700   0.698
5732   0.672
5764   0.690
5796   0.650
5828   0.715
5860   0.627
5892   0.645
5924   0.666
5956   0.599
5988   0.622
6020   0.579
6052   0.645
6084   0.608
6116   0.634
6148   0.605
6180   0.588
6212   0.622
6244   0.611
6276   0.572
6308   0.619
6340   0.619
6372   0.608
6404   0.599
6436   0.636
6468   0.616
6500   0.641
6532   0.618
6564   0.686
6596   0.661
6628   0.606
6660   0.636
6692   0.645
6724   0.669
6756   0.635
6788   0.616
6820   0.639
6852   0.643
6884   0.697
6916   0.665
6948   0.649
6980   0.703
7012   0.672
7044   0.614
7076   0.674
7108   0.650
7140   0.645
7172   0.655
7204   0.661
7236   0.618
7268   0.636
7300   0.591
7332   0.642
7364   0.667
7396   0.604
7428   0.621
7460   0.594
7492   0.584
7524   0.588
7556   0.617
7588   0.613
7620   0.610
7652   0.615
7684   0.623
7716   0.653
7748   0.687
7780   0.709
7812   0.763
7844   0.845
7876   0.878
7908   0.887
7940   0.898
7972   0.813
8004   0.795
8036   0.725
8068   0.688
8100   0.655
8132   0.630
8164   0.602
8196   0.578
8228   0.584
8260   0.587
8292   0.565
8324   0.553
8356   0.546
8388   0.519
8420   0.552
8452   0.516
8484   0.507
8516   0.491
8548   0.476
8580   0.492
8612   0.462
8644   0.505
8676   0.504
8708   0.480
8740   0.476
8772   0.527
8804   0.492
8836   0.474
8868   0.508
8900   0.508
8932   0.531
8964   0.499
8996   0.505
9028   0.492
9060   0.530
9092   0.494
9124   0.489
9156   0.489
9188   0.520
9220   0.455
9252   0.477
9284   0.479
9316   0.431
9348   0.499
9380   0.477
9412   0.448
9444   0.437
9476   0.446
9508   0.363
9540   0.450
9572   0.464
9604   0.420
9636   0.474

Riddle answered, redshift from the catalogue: 1.826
